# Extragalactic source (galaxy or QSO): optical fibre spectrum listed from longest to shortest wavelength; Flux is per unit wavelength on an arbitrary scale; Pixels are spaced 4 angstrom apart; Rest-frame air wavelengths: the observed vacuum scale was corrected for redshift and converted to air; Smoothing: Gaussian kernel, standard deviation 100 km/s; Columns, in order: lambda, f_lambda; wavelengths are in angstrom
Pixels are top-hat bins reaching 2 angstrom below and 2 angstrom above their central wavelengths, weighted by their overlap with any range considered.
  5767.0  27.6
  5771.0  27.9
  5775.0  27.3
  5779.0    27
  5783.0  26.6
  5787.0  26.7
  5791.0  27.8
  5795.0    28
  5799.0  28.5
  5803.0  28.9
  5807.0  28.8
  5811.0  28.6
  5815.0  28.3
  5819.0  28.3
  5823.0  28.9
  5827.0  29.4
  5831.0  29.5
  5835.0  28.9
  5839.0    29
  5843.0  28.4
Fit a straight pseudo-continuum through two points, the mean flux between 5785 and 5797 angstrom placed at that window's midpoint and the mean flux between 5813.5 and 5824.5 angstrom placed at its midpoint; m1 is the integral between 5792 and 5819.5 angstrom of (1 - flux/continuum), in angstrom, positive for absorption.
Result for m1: -0.4 angstrom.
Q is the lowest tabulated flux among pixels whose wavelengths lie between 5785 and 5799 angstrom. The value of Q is 26.7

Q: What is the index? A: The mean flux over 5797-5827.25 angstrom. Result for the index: 28.7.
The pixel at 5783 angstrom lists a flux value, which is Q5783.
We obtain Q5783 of 26.6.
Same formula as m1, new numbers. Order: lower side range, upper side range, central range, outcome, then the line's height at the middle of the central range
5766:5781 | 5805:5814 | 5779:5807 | 0.3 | 28.1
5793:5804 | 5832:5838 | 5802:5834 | -0.1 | 28.7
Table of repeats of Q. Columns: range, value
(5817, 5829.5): 28.3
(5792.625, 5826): 28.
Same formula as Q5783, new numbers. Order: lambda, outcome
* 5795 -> 28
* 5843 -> 28.4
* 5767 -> 27.6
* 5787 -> 26.7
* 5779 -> 27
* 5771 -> 27.9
